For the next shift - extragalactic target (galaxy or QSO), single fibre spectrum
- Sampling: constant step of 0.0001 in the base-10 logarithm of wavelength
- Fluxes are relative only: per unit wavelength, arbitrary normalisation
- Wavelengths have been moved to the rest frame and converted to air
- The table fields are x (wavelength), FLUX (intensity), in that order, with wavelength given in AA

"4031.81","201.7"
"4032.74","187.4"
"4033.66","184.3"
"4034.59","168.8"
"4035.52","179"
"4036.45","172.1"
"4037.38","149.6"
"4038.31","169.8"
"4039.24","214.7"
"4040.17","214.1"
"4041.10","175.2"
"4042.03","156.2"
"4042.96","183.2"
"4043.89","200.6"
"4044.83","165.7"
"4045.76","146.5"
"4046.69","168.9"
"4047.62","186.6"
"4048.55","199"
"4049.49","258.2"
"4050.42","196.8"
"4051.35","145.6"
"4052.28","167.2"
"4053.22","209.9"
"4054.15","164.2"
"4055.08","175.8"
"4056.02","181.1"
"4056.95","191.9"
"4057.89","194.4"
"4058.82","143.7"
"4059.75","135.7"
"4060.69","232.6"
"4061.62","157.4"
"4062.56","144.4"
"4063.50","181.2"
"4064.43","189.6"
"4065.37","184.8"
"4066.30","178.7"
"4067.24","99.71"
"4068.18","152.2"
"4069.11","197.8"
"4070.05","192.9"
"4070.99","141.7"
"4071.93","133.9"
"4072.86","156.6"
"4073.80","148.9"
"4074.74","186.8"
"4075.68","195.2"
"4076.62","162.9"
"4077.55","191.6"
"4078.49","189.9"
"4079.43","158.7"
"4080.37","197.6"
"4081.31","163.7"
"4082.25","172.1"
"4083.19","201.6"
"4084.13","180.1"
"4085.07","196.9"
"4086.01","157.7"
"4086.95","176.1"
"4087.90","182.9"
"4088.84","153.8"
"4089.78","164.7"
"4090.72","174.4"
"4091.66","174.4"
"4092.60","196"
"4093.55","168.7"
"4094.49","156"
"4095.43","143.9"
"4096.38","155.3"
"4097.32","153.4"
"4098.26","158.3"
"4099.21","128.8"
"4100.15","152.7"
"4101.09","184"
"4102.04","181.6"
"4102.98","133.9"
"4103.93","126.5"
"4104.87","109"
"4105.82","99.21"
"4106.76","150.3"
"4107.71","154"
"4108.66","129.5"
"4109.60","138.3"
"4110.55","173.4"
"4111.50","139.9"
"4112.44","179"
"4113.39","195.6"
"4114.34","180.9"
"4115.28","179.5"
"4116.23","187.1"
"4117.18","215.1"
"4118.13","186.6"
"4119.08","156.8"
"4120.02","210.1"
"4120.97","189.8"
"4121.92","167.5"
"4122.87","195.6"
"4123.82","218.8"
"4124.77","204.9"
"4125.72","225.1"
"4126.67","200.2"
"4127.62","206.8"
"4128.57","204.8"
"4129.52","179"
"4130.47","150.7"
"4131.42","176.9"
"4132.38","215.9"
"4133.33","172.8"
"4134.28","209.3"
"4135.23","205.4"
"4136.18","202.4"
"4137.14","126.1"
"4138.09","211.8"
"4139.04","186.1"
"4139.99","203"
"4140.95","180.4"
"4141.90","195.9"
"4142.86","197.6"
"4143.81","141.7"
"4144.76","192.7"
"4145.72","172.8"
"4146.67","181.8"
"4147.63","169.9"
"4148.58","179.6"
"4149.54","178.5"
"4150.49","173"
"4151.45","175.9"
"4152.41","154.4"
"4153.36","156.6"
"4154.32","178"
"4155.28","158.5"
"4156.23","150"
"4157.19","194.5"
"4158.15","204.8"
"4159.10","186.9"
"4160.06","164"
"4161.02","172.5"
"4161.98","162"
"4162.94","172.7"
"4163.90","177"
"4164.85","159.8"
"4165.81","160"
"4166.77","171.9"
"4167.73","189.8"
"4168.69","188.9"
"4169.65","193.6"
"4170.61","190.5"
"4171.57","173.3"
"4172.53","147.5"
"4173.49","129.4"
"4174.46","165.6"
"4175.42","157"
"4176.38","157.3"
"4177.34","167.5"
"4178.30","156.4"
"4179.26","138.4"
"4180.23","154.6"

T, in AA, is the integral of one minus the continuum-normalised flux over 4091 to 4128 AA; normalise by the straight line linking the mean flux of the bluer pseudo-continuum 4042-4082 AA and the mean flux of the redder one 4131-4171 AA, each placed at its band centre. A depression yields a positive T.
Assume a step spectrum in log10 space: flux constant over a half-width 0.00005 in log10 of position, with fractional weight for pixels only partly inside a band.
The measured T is 1.7 AA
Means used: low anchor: 175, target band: 169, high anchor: 179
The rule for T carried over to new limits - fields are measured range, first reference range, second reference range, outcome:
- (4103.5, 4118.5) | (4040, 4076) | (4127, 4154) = 1.7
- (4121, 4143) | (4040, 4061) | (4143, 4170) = -2.1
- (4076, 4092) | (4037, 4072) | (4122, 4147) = 0.4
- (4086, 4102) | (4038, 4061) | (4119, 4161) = 1.7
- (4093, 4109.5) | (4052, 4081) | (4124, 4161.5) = 2.9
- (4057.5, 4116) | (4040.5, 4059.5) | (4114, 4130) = 7.1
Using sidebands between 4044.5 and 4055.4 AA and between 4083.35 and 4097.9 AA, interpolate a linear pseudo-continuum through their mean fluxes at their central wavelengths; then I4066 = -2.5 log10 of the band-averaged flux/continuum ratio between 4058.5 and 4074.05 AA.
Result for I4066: 0.09 mag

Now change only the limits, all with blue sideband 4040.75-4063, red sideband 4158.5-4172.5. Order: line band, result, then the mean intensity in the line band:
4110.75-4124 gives -0.050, 185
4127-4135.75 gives -0.090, 192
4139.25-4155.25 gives -0.004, 177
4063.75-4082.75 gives 0.049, 170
